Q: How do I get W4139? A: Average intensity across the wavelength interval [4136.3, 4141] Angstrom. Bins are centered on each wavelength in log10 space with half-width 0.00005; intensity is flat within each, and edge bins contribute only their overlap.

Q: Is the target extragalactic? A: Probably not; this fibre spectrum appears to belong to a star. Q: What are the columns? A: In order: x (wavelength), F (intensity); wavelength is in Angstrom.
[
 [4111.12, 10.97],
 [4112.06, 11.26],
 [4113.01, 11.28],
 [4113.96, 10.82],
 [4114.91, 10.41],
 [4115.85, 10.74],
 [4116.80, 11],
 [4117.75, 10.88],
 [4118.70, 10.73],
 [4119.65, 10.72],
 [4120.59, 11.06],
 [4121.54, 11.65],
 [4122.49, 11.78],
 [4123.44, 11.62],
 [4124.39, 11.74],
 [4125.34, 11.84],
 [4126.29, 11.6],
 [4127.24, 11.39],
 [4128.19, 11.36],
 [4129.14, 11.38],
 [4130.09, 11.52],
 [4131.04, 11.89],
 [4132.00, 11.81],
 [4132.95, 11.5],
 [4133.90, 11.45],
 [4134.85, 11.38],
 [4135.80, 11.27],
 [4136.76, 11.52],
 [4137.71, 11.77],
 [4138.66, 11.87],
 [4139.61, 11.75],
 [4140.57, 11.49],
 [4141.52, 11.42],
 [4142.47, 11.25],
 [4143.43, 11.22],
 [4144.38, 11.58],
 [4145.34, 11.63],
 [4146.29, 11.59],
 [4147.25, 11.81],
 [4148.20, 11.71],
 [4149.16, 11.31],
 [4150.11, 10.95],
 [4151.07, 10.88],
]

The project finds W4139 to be 11.7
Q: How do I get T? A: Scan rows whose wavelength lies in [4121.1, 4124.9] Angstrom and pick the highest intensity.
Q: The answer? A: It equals 11.78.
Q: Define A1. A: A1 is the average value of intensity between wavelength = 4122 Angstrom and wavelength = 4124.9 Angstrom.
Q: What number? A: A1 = 11.7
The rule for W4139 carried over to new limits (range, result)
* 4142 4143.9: 11.2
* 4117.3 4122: 11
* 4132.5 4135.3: 11.5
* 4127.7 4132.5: 11.6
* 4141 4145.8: 11.4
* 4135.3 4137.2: 11.4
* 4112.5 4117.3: 10.8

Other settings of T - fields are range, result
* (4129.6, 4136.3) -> 11.89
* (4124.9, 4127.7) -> 11.84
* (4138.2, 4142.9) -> 11.87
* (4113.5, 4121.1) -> 11.06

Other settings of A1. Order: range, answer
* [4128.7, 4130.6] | 11.5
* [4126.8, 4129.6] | 11.4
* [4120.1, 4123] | 11.5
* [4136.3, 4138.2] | 11.7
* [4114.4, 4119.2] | 10.7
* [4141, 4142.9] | 11.4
